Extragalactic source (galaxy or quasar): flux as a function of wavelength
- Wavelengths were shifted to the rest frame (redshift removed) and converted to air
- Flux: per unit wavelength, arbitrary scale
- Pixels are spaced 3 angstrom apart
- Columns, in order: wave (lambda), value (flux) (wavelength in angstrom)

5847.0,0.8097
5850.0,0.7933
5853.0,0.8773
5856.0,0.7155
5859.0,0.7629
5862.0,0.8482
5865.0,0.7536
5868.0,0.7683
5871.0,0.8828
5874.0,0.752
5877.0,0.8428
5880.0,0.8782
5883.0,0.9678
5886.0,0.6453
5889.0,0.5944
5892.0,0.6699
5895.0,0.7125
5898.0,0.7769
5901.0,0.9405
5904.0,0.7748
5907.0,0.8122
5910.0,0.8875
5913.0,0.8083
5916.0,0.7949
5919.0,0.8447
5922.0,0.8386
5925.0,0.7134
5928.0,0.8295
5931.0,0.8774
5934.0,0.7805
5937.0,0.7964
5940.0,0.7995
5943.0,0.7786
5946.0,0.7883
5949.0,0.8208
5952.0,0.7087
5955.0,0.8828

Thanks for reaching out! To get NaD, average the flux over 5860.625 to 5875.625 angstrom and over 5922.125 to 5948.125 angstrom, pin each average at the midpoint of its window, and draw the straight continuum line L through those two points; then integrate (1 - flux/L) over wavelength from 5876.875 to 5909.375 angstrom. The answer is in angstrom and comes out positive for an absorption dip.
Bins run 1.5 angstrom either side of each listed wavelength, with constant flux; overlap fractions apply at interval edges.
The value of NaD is 0.67 angstrom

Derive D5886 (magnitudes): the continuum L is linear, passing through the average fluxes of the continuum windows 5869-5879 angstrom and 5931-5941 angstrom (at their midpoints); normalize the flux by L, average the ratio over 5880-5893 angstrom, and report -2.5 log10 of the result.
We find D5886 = 0.114 mag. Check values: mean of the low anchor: 0.826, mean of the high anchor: 0.805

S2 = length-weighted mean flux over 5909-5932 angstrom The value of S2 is 0.822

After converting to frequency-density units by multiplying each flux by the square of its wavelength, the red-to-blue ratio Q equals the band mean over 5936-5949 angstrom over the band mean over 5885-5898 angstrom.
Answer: 1.2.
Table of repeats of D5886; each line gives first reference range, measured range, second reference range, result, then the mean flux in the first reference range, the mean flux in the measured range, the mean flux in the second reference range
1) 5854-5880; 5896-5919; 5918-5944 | -0.031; 0.797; 0.826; 0.806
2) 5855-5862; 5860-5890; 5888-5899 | -0.096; 0.764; 0.796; 0.689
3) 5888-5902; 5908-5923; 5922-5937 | -0.078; 0.737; 0.834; 0.804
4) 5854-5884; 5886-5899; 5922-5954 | 0.187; 0.816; 0.68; 0.793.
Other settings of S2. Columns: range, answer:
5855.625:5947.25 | 0.796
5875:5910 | 0.787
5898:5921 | 0.834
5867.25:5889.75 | 0.799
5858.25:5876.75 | 0.799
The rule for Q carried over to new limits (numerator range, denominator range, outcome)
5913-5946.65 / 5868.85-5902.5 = 1.04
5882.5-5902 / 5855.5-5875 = 0.95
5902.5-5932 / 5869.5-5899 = 1.07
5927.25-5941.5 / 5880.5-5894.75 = 1.14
